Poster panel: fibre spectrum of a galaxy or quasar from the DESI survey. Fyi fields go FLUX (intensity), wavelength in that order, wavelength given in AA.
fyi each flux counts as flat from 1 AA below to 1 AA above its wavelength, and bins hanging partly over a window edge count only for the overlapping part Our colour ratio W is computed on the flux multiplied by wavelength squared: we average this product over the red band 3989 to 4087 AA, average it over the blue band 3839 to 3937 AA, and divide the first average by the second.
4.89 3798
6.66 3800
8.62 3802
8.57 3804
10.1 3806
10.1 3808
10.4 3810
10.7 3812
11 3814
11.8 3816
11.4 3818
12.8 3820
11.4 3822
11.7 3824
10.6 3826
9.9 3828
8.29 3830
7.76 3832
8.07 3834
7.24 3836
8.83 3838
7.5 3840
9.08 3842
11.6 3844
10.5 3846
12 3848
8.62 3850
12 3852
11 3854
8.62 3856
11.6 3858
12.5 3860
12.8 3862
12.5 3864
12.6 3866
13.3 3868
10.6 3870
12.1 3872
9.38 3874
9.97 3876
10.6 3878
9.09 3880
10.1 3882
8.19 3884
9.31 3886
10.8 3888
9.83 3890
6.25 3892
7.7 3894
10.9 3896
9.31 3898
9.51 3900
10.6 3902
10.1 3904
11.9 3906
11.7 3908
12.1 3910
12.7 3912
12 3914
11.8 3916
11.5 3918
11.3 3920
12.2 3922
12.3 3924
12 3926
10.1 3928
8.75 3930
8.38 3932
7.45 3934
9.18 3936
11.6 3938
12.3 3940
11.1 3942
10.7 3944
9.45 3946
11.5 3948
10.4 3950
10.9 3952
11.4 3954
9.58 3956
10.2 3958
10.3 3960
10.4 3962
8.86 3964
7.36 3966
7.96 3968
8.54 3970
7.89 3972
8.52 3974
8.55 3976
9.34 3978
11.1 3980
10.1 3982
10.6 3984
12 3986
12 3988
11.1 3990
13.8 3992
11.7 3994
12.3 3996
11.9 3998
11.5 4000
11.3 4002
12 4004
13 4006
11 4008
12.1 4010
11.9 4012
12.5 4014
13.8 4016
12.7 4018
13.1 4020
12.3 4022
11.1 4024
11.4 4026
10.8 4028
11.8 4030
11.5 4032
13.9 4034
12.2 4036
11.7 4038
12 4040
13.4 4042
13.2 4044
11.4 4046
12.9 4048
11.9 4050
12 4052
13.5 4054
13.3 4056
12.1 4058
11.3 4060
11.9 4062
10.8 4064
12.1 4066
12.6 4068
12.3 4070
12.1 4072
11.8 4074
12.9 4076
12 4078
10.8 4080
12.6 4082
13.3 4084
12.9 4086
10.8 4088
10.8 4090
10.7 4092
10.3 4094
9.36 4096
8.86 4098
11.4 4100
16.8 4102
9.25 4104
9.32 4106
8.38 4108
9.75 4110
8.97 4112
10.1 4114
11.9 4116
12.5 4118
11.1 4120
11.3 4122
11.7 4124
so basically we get 1.25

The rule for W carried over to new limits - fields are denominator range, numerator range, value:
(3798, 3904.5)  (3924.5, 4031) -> 1.14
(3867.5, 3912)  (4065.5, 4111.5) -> 1.23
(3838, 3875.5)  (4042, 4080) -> 1.24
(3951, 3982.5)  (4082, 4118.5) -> 1.23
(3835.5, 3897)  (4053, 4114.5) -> 1.24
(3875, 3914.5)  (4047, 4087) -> 1.32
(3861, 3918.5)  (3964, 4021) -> 1.09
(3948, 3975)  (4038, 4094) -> 1.34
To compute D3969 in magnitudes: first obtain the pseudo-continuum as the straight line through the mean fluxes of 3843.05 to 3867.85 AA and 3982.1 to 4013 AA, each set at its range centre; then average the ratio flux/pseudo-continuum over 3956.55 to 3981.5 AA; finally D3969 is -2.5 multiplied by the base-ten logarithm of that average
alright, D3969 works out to 0.28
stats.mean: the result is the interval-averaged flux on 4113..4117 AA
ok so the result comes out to 11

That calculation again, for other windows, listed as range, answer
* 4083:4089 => 12.3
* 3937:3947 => 11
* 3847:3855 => 10.9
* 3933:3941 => 10.1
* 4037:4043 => 12.4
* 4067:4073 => 12.3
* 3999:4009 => 11.8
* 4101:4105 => 13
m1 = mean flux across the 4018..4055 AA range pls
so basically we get 12.2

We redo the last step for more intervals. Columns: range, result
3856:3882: 11.3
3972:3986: 9.74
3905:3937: 11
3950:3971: 9.59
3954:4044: 11.2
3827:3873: 10.4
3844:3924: 10.8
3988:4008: 12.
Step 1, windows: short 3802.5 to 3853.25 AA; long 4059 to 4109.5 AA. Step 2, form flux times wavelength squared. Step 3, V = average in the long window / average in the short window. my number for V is 1.29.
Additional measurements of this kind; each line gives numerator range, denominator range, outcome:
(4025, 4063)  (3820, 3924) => 1.27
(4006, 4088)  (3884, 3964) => 1.24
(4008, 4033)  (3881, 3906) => 1.35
